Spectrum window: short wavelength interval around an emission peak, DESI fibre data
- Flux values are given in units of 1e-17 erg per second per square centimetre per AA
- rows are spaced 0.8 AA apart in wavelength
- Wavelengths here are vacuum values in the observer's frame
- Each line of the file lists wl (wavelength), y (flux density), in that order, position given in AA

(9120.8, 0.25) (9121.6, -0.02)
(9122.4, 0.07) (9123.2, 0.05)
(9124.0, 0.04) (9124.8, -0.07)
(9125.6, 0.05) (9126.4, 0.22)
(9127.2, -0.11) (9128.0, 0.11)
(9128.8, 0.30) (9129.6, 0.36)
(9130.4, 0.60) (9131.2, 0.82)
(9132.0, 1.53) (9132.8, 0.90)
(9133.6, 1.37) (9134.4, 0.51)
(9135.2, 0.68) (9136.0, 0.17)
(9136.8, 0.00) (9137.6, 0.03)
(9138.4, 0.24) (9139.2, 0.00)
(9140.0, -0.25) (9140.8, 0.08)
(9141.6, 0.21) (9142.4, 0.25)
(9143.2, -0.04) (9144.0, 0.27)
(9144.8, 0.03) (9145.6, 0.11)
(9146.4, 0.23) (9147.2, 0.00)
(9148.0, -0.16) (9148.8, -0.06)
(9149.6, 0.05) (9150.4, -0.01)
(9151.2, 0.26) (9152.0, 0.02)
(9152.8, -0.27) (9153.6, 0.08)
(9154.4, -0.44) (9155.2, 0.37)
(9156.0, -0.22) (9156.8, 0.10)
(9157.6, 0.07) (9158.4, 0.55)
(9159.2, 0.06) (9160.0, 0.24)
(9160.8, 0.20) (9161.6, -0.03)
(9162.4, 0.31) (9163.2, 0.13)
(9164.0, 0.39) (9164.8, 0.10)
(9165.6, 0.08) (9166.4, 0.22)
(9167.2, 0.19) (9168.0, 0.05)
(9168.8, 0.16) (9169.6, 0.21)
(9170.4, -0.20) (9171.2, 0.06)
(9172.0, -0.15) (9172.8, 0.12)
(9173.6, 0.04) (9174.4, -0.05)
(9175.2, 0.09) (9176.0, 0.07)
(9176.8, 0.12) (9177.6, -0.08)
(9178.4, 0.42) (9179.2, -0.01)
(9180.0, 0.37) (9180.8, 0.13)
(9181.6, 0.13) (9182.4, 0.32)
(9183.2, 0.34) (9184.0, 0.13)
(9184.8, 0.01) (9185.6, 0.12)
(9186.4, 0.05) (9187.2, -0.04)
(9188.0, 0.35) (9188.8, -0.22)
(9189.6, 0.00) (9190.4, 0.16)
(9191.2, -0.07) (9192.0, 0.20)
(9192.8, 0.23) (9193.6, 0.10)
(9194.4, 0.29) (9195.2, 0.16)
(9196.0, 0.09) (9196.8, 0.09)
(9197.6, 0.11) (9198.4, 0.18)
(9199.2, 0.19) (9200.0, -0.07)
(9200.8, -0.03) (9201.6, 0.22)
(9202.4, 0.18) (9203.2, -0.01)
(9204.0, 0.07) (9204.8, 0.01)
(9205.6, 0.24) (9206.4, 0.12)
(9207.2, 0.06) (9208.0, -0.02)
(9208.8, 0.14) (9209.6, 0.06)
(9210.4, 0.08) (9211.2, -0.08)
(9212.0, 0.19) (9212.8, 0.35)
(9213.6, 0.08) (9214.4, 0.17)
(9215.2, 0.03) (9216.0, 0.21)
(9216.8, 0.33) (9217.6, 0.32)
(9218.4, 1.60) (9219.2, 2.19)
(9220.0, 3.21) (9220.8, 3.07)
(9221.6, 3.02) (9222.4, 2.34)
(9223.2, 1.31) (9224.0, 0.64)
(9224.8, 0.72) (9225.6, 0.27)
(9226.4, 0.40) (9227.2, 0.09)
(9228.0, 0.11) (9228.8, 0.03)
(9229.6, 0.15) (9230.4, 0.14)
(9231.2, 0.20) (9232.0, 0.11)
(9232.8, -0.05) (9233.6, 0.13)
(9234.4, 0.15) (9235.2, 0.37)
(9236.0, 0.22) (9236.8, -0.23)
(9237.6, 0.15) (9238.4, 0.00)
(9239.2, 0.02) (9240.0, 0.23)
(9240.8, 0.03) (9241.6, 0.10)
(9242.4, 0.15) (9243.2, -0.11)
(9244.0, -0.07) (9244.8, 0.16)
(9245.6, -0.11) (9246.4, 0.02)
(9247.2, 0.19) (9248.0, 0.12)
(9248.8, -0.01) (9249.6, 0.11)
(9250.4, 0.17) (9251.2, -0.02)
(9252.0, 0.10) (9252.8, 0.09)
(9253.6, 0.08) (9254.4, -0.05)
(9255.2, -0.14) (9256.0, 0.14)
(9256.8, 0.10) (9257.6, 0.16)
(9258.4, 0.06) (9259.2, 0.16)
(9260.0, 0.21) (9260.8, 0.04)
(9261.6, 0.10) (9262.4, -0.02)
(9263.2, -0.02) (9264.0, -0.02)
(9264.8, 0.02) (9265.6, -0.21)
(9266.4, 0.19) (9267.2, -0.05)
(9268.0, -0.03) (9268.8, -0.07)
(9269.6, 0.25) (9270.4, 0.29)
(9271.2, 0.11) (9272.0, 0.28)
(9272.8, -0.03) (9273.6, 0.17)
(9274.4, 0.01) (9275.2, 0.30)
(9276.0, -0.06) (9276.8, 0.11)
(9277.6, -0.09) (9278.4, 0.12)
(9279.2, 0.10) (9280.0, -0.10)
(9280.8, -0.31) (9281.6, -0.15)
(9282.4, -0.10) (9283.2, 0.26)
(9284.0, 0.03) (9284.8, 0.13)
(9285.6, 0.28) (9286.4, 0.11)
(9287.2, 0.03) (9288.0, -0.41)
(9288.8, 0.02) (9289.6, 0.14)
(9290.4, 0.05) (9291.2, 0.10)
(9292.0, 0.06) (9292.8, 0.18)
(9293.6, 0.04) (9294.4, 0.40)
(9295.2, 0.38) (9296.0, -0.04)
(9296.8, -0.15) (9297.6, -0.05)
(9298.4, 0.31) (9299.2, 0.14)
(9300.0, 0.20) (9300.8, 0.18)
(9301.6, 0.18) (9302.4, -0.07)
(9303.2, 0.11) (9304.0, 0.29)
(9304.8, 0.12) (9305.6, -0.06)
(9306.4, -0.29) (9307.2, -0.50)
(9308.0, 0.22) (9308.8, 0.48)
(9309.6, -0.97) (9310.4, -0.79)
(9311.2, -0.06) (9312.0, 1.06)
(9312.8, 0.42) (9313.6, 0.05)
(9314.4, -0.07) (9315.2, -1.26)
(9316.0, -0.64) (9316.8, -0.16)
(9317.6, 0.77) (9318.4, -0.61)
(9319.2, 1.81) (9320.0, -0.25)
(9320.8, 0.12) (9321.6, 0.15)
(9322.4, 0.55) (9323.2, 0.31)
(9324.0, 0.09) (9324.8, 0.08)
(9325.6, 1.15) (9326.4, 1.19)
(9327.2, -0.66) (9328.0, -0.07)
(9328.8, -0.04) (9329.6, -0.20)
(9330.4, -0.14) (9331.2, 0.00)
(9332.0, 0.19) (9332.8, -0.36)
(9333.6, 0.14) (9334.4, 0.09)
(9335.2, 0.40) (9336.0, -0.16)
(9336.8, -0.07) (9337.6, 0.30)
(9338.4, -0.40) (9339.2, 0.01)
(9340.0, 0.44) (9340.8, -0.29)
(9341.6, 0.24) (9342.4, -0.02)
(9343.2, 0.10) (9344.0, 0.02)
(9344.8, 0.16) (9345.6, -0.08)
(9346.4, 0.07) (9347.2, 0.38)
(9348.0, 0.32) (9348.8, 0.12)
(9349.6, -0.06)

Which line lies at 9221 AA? [O III] 5007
